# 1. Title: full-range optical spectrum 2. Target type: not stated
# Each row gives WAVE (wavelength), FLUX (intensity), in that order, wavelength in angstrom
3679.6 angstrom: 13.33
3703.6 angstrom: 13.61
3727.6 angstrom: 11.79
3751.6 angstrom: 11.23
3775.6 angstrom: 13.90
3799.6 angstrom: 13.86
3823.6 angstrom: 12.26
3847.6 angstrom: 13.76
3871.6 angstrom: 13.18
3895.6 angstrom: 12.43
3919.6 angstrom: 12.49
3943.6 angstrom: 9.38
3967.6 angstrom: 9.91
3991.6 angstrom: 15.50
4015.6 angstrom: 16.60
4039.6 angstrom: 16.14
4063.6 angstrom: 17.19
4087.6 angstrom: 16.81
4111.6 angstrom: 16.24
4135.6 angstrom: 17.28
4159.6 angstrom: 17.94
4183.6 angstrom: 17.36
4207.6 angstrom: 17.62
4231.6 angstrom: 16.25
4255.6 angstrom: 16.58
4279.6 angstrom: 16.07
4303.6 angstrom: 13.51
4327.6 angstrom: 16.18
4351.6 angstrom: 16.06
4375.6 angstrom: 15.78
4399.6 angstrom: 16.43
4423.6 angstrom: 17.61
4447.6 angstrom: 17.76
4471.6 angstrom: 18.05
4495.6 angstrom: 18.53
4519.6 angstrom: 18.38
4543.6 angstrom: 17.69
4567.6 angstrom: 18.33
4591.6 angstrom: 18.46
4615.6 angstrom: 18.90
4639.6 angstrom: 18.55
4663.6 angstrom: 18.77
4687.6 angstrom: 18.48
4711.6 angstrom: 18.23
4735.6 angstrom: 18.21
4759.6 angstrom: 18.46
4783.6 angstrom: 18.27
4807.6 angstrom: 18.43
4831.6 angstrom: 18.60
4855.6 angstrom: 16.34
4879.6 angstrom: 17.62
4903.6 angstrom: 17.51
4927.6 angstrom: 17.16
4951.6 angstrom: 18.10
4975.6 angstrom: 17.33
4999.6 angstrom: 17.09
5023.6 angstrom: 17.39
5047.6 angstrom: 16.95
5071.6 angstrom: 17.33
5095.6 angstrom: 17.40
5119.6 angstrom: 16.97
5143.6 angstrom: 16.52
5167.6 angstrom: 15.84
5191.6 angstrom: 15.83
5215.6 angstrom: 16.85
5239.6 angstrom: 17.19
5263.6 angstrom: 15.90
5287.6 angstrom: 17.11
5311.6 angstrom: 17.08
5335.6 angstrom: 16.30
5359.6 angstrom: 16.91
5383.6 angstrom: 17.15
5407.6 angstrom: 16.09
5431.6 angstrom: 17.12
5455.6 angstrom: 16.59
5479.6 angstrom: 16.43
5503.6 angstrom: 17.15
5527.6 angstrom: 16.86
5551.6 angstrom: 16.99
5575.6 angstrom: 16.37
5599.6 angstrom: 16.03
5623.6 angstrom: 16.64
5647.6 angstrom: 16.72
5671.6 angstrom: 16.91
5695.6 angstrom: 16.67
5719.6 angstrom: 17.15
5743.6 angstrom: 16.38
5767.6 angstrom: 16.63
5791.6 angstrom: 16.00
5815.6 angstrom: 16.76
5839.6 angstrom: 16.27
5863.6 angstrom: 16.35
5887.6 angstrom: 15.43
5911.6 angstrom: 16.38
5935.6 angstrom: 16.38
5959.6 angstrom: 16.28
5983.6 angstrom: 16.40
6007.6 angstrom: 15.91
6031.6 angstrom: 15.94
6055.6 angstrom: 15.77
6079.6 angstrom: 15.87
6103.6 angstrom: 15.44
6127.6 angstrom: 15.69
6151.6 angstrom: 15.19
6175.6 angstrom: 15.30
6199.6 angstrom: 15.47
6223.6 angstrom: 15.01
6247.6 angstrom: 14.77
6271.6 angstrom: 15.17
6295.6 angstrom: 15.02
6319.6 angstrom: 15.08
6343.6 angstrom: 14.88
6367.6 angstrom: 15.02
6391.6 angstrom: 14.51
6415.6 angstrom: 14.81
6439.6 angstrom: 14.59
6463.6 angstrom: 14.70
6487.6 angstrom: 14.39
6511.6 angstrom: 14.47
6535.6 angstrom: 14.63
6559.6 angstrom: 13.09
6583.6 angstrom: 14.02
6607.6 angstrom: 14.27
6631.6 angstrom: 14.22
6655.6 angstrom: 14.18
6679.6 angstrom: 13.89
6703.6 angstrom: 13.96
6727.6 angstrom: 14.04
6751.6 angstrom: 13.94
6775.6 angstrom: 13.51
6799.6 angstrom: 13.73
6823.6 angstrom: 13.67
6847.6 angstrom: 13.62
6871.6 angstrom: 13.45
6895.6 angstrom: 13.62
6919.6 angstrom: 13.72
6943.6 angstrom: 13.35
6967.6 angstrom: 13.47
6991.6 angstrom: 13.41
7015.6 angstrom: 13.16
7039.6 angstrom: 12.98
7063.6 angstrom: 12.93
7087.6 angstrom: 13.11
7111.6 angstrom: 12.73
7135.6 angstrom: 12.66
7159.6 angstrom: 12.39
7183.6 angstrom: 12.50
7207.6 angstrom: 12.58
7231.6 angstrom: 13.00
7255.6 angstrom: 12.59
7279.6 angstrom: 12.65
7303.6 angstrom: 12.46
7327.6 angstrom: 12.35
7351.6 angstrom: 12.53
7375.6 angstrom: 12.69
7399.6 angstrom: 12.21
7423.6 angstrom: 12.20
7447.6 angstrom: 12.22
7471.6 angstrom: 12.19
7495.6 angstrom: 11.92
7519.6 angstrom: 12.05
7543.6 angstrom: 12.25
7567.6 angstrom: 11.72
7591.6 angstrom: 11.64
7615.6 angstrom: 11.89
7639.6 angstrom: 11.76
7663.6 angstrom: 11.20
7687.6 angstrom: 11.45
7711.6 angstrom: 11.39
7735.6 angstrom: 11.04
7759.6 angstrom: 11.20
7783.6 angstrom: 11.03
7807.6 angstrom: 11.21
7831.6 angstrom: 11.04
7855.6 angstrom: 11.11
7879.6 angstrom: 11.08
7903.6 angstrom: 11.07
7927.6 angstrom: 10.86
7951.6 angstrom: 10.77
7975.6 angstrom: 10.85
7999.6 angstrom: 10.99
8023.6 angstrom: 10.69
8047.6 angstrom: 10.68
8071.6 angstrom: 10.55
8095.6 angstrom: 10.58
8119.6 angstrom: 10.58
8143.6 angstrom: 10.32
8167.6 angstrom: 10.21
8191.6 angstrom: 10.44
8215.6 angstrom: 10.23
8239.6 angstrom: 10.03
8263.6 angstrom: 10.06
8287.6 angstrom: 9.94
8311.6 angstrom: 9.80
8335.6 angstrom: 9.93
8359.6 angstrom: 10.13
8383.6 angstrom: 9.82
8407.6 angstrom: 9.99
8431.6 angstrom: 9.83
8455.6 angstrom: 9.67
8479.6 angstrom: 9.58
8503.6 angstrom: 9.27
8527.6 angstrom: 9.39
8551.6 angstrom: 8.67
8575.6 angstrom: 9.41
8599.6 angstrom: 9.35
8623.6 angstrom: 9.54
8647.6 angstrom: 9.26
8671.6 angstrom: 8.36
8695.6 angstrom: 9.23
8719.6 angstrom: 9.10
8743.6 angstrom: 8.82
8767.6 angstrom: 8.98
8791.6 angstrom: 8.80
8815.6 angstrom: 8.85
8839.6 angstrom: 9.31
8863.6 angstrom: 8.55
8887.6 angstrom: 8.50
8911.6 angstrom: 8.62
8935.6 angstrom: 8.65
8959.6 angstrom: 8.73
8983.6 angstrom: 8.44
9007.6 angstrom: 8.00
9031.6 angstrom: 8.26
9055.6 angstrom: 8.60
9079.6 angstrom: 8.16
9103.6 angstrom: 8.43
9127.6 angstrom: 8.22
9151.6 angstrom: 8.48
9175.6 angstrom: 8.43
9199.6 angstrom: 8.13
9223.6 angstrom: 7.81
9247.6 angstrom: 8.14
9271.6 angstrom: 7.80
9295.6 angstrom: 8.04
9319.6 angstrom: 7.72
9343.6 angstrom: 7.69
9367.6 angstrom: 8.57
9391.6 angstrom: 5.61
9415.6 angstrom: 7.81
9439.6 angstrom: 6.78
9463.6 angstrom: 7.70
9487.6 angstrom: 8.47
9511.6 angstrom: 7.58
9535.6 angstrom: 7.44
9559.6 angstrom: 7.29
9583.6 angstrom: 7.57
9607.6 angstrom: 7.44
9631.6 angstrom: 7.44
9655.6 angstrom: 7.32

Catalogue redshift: 0.000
